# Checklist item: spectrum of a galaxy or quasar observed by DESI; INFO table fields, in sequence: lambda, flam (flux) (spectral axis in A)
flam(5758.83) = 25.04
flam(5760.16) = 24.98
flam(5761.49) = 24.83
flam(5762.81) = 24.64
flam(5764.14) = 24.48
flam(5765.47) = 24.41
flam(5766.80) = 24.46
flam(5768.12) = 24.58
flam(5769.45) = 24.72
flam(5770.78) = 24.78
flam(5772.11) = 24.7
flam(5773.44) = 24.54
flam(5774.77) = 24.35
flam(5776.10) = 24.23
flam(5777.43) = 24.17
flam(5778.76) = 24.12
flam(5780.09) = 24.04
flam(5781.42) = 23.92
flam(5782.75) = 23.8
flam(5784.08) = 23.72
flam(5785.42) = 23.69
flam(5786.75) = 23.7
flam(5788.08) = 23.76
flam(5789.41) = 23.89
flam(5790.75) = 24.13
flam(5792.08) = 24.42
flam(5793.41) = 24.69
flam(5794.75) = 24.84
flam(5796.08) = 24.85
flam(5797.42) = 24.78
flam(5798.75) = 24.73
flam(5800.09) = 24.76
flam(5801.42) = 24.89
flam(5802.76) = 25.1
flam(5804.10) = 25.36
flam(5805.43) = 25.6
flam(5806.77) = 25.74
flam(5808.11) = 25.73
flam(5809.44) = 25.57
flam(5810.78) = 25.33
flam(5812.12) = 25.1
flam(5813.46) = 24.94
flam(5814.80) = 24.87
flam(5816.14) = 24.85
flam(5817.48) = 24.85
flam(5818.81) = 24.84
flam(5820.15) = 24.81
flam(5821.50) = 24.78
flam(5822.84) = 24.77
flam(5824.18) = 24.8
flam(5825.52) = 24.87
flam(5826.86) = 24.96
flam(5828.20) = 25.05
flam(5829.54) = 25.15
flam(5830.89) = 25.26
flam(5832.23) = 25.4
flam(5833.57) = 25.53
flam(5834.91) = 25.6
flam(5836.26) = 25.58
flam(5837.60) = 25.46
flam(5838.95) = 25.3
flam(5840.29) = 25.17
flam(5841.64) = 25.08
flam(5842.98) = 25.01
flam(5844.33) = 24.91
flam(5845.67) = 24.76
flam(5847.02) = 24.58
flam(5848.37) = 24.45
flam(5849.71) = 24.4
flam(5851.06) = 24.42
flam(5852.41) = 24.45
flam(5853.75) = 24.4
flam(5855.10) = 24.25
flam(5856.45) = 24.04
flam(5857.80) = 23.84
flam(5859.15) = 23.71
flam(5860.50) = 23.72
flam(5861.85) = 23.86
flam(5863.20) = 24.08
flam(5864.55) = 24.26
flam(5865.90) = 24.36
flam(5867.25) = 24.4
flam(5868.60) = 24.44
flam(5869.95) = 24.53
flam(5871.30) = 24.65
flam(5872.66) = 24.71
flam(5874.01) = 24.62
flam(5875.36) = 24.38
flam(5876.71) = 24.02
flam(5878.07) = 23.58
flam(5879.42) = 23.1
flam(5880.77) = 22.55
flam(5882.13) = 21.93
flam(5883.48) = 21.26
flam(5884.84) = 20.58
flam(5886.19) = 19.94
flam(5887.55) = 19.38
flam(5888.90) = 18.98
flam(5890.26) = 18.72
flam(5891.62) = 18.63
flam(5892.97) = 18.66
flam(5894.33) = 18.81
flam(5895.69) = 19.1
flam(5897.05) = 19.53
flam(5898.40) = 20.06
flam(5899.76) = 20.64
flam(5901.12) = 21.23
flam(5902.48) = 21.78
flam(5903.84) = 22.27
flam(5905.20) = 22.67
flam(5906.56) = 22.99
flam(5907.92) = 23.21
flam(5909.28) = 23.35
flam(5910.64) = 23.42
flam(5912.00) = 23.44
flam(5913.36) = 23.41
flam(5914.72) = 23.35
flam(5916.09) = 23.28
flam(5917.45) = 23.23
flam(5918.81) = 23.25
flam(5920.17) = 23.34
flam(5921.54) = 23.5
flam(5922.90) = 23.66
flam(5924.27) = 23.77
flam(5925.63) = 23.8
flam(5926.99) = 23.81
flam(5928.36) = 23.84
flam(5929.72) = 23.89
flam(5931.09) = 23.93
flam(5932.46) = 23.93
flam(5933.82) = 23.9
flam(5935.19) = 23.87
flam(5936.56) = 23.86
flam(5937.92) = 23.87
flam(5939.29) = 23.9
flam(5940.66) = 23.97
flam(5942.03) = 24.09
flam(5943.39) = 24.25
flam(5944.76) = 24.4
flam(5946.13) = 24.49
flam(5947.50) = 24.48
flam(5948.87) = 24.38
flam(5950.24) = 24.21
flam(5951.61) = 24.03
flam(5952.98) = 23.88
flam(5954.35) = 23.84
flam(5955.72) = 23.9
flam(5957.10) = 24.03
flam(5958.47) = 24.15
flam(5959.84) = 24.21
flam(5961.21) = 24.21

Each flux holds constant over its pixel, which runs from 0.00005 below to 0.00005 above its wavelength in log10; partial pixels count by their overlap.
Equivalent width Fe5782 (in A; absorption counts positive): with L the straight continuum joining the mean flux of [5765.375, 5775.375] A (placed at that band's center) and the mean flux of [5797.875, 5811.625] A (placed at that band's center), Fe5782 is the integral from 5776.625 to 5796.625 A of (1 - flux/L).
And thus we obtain 0.64 A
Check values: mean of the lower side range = 24.6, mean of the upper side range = 25.3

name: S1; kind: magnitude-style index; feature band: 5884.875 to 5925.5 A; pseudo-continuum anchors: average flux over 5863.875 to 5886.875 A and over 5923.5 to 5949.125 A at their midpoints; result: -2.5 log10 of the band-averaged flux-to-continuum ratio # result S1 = 0.10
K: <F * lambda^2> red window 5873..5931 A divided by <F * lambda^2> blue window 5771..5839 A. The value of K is 0.92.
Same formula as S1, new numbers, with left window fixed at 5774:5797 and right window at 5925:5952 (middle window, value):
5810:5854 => -0.04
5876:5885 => 0.07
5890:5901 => 0.23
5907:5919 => 0.03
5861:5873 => -0.01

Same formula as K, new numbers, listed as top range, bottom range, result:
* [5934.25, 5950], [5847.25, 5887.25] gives 1.05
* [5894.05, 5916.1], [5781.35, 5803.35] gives 0.94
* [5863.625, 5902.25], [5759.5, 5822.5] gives 0.91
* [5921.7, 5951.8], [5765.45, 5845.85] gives 1.01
